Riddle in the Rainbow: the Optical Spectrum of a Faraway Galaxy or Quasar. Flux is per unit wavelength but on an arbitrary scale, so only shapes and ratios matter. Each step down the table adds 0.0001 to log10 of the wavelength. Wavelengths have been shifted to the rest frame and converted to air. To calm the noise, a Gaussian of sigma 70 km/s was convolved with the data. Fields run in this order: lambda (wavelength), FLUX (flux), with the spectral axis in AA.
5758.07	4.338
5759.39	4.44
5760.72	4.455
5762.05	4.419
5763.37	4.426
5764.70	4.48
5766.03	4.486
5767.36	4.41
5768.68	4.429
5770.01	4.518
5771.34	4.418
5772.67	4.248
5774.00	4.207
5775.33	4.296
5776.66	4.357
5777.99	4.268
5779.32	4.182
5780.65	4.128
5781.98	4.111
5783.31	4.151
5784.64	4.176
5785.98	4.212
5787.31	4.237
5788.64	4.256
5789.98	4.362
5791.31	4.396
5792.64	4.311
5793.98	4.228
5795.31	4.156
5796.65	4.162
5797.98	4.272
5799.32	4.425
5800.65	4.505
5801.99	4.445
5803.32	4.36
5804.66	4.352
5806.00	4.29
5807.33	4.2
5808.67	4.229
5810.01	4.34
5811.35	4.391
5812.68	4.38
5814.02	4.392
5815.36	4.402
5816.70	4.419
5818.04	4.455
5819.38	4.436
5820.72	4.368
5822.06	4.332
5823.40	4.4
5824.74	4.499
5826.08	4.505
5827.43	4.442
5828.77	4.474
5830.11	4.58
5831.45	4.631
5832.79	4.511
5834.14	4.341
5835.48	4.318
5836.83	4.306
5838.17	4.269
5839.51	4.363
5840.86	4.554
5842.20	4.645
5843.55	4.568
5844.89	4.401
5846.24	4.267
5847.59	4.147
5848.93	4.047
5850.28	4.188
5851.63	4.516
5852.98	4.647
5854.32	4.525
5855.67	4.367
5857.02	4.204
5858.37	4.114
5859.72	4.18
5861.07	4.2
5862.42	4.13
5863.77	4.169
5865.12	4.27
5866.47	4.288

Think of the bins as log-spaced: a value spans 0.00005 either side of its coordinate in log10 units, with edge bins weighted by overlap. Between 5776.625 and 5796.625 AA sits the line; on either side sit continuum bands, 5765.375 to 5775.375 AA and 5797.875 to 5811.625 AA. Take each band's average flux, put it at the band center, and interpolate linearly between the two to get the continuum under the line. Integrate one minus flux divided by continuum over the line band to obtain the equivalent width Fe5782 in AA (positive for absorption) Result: 0.6 AA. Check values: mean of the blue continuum 4.38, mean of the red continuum 4.35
